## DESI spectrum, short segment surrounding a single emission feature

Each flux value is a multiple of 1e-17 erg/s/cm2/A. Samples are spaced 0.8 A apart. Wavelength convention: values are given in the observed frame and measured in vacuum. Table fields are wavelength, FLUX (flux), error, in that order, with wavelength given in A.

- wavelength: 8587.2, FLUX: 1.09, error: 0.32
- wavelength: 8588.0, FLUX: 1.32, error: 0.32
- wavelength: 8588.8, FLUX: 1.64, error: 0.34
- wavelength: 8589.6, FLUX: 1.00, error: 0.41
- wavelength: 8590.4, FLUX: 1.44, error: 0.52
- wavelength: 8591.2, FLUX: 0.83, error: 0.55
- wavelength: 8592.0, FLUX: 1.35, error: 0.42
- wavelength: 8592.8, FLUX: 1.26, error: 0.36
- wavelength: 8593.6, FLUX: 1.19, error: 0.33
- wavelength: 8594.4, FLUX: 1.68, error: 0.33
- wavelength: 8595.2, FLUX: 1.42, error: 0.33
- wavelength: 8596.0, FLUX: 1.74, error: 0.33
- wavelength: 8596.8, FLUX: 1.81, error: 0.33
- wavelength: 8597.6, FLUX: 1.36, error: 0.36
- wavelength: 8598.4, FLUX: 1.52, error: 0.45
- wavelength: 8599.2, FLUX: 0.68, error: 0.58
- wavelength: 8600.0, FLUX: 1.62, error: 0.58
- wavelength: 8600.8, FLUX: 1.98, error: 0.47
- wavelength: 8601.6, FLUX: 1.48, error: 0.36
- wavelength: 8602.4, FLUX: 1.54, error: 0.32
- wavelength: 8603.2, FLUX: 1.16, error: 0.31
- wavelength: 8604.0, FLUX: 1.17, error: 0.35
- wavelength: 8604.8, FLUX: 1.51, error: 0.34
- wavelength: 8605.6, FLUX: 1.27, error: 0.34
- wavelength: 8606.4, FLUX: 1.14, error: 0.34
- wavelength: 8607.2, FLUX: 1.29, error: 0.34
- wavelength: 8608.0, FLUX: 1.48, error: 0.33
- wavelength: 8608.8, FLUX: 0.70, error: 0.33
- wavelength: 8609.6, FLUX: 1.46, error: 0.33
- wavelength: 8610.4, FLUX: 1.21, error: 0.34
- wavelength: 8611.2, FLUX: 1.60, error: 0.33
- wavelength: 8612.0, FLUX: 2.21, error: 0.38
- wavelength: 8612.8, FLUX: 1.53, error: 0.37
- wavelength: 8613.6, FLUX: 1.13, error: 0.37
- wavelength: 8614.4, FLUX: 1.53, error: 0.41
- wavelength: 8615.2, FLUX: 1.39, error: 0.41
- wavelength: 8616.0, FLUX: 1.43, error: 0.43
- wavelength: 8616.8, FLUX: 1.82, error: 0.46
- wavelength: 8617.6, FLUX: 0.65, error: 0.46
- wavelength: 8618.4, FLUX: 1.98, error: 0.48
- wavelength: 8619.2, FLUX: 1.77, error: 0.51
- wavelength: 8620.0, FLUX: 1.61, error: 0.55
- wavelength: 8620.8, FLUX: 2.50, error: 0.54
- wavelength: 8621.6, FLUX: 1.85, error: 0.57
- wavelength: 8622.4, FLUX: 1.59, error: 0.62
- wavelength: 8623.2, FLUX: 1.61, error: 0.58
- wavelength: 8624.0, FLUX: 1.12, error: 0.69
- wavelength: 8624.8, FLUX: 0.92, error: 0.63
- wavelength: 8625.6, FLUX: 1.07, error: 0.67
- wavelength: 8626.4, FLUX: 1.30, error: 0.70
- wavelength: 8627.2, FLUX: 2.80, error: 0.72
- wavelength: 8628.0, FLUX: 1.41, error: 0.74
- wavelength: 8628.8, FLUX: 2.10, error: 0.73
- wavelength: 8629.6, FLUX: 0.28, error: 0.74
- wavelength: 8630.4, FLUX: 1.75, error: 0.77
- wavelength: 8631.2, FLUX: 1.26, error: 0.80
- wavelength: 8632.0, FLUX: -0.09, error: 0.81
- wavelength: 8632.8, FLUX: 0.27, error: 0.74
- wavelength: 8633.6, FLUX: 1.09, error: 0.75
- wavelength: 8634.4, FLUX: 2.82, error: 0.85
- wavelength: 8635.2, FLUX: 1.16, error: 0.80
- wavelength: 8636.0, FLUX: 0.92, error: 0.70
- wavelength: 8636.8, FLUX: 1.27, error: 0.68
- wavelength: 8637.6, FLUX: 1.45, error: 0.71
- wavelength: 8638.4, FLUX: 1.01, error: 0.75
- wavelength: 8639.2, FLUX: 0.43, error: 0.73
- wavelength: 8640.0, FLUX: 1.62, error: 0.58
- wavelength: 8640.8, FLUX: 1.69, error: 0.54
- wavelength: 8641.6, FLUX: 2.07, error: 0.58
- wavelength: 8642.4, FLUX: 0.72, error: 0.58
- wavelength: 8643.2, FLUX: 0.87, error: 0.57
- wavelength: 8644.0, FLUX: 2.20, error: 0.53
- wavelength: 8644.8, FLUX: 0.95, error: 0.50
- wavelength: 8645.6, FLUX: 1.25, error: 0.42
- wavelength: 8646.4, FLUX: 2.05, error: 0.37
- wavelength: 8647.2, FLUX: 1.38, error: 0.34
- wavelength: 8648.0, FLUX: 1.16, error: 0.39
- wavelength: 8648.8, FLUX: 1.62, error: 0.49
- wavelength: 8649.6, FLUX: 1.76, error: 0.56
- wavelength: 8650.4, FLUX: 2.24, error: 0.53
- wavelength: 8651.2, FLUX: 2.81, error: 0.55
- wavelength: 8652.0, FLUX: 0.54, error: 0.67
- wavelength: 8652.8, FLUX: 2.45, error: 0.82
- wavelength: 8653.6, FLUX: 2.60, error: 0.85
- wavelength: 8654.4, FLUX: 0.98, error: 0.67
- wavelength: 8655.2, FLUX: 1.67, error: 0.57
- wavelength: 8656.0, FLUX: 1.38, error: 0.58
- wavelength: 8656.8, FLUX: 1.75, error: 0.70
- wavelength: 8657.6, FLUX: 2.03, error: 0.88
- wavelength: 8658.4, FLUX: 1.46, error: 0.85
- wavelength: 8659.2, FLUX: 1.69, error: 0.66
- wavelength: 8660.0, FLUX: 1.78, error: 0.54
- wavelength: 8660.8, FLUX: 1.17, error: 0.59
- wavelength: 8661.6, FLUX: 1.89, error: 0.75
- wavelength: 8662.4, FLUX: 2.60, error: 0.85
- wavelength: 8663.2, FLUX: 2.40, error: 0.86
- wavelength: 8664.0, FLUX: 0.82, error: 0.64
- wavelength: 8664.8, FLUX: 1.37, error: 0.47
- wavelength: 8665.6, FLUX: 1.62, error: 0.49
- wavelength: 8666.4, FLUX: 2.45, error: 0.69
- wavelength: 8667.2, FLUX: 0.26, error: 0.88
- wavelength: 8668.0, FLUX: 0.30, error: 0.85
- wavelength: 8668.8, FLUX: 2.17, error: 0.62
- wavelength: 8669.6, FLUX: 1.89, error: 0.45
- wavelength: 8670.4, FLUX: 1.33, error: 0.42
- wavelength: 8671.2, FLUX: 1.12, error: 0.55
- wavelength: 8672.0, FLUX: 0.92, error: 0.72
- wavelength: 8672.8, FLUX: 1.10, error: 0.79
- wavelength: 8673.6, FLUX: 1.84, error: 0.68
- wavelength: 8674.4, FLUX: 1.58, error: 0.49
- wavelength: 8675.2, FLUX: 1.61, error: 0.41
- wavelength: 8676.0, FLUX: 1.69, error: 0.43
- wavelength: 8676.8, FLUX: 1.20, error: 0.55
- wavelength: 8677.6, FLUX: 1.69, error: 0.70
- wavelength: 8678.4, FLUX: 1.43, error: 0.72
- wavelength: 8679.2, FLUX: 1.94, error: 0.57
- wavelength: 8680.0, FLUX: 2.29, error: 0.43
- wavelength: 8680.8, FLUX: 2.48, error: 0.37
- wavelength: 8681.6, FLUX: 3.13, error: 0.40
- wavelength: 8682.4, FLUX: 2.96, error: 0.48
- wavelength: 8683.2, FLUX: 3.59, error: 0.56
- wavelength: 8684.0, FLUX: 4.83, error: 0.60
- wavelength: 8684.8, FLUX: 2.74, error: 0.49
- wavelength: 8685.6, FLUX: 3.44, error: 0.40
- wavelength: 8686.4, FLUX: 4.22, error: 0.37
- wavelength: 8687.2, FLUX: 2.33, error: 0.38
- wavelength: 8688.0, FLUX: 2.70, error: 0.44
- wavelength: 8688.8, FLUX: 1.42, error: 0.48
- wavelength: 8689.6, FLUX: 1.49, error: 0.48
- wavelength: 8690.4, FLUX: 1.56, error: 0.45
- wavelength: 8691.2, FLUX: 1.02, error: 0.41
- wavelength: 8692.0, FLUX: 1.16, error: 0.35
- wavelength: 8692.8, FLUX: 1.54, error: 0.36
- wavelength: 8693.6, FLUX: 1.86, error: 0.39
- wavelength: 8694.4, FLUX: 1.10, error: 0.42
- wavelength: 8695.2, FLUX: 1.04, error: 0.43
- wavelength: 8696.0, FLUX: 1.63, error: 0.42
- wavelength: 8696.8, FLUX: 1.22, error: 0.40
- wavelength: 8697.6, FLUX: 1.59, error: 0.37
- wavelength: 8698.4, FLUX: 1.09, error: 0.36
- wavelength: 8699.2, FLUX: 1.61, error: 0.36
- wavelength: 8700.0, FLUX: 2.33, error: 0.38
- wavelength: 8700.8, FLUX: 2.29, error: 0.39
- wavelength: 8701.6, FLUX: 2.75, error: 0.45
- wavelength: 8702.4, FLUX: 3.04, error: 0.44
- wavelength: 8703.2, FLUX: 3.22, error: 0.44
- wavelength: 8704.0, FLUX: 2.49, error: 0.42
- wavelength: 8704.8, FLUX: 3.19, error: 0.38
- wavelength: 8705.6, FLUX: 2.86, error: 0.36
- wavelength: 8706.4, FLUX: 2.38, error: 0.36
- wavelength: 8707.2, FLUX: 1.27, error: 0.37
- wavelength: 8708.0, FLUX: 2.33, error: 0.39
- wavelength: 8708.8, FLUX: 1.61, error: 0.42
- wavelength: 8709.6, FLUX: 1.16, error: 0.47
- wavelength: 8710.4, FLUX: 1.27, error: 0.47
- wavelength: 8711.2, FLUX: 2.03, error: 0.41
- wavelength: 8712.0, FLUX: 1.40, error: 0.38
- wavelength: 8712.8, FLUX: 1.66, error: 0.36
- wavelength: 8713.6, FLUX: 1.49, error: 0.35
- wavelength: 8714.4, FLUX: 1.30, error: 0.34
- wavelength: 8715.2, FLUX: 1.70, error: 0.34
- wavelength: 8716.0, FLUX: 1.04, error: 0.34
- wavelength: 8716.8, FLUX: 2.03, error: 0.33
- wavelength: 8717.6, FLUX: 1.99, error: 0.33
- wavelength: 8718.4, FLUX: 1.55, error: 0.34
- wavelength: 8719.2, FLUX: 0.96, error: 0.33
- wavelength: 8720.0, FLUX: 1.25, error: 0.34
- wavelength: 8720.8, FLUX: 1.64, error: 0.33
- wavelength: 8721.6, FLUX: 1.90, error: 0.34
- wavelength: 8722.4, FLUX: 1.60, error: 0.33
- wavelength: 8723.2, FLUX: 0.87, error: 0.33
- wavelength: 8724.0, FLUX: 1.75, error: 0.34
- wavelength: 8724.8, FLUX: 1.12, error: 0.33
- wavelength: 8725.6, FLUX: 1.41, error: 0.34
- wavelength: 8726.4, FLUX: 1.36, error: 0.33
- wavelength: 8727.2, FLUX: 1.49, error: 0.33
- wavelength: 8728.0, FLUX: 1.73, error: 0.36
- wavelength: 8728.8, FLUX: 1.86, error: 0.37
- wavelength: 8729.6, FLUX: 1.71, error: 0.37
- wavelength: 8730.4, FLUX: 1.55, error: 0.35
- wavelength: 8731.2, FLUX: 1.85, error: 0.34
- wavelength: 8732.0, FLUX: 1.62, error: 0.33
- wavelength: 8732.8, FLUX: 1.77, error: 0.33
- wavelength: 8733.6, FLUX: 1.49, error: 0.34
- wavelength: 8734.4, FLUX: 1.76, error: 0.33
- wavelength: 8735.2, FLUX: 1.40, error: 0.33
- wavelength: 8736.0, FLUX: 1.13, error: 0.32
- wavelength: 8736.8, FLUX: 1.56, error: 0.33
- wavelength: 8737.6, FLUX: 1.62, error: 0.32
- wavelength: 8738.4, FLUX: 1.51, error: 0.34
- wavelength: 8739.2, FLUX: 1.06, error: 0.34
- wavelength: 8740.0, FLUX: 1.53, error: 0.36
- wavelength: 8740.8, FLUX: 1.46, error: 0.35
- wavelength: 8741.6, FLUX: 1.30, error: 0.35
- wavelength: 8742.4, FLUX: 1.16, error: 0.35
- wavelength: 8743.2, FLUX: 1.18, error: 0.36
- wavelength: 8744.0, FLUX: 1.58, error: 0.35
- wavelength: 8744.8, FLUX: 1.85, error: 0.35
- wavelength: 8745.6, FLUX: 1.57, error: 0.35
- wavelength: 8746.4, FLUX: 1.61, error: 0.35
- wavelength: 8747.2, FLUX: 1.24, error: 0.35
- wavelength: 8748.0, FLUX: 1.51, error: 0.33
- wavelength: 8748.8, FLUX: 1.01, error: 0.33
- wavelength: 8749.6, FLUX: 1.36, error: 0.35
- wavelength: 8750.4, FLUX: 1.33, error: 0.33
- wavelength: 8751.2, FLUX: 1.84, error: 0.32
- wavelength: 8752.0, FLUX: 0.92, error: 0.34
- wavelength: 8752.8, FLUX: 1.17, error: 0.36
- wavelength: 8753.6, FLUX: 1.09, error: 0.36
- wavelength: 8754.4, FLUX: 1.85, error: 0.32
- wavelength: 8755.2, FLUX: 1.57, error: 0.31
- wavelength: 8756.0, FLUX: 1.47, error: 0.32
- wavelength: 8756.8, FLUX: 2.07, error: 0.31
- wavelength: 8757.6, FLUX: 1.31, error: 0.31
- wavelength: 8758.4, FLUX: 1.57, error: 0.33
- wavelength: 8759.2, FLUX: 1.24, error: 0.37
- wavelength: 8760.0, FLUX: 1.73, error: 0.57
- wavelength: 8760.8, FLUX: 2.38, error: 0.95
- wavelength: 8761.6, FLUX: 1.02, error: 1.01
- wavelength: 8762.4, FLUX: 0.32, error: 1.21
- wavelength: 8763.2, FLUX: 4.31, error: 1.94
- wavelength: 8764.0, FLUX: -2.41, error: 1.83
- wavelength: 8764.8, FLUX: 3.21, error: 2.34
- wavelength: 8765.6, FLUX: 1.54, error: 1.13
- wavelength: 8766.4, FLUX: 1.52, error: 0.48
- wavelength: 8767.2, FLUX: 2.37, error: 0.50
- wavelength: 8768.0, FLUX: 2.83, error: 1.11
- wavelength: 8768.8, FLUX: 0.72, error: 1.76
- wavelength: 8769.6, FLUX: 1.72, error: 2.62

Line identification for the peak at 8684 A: [S II] 6716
